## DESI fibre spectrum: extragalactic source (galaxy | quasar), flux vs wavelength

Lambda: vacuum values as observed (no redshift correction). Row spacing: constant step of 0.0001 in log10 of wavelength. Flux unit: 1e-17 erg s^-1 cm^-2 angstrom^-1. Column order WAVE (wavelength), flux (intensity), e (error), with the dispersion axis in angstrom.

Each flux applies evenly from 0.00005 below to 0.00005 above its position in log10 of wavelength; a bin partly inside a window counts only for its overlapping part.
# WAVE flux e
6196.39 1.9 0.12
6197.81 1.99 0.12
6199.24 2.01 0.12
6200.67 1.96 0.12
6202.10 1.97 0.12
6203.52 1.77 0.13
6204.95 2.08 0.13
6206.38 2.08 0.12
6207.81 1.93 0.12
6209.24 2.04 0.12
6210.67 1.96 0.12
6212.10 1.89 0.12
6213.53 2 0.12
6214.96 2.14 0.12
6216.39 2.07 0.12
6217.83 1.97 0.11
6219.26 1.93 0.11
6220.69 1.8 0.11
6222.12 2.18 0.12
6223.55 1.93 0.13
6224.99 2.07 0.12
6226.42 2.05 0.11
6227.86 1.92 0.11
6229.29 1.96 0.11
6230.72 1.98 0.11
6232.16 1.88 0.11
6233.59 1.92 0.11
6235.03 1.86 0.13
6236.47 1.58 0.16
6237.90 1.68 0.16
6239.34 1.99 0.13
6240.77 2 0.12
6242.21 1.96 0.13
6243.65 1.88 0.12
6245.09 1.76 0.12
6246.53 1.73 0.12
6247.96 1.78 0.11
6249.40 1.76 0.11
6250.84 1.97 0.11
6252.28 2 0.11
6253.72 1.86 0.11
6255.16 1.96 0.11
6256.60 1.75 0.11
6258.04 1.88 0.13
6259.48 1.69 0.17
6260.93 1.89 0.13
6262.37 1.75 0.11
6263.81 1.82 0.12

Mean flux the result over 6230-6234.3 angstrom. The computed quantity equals 1.93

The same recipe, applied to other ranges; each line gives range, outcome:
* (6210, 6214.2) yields 1.95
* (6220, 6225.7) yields 2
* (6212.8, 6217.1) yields 2.07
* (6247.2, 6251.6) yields 1.84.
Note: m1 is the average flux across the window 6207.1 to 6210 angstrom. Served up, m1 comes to 1.98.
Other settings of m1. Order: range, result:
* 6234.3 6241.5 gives 1.82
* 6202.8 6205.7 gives 1.93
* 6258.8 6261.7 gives 1.79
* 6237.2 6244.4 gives 1.9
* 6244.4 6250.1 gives 1.76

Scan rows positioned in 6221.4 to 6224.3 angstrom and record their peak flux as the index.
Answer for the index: 2.18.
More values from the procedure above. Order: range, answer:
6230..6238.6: 1.98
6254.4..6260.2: 1.96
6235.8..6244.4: 2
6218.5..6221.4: 1.93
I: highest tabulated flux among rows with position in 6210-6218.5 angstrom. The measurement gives 2.14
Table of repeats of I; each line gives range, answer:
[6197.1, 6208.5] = 2.08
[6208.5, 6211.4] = 2.04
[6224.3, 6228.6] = 2.07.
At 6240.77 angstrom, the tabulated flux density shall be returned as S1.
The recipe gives 2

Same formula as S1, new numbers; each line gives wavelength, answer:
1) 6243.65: 1.88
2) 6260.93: 1.89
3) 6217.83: 1.97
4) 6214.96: 2.14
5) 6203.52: 1.77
